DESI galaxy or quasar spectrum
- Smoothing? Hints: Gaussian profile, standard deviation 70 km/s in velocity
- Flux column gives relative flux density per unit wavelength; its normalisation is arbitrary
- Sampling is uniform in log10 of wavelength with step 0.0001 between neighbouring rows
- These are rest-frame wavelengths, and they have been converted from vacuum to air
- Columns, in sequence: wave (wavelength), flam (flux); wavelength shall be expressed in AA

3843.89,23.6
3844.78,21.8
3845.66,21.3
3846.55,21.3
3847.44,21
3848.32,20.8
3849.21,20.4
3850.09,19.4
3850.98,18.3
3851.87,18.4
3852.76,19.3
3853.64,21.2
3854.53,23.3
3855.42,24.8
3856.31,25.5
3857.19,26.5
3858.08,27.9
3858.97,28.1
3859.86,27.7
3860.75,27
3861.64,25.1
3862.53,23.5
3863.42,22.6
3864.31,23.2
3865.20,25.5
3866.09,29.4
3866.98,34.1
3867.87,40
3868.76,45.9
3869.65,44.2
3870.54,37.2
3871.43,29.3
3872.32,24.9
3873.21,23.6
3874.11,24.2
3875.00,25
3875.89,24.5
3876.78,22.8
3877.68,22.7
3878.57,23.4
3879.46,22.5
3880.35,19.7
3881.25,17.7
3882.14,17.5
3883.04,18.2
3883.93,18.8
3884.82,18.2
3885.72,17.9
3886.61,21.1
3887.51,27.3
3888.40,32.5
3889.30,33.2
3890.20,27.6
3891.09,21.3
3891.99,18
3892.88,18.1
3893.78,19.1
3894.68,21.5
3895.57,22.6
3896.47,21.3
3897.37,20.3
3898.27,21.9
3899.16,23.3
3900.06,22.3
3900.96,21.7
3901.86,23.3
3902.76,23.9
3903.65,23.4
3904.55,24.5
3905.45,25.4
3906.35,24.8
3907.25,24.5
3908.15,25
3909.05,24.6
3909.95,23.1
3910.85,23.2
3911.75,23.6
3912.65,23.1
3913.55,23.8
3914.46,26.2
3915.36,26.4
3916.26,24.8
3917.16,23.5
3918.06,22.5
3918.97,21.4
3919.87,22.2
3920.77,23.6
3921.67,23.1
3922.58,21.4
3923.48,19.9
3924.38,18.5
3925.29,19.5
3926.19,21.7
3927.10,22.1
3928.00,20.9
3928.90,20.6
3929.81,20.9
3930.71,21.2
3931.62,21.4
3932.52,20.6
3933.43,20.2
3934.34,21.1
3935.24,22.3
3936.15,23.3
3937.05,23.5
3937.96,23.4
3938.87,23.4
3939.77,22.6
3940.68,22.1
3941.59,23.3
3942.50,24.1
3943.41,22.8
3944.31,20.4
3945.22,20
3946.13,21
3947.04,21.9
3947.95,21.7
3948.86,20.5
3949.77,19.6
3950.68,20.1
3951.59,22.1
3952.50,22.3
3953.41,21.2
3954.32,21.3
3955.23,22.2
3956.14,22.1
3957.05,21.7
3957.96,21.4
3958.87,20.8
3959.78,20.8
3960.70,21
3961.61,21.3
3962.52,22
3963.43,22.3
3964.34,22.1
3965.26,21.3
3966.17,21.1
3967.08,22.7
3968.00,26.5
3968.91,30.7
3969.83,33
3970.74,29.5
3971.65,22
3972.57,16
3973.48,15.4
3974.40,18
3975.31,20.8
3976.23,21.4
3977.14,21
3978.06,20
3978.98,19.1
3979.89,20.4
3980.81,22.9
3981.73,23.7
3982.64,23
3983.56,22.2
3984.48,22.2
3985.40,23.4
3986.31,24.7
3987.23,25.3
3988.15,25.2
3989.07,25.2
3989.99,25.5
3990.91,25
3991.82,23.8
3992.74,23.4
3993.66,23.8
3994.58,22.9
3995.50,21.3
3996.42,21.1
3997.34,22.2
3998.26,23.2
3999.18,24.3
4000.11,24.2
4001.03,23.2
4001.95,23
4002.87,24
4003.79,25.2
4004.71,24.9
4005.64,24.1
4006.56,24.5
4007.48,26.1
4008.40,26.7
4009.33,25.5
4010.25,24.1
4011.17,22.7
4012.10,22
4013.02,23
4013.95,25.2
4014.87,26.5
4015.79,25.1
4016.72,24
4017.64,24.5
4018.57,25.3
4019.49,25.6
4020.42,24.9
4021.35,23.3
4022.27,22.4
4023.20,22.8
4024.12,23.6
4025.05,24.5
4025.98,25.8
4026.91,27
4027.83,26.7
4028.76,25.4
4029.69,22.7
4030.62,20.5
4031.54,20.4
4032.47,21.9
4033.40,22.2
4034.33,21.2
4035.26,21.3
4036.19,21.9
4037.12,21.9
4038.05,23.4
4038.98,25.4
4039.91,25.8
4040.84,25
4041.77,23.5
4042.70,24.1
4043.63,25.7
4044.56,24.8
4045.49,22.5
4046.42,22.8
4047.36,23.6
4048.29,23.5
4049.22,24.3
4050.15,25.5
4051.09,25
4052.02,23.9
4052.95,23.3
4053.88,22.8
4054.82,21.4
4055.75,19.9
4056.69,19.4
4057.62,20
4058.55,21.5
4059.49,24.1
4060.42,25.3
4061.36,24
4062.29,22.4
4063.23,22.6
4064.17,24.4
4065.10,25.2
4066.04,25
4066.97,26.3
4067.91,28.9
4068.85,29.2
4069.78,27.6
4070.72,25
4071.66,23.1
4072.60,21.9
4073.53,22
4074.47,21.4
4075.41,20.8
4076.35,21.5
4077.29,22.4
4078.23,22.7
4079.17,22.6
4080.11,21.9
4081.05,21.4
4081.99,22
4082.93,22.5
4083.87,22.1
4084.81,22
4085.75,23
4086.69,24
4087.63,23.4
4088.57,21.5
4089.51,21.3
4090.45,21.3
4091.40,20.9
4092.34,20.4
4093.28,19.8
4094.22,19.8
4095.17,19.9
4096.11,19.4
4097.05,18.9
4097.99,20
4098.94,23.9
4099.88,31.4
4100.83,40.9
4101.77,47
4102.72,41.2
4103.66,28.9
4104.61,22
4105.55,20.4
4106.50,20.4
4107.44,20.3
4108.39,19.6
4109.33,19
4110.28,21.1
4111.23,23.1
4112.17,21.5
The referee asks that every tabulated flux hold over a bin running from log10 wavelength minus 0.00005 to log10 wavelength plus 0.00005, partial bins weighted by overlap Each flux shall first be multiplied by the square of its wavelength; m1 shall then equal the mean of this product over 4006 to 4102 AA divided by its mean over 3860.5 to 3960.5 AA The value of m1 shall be 1.1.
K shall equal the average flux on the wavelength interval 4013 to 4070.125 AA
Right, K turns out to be 23.9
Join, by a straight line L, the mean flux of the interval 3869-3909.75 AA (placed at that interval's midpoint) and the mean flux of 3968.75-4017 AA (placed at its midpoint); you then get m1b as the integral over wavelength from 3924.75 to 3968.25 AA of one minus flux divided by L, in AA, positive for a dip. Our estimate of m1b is 3.52 AA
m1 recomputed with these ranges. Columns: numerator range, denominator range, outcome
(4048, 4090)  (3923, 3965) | 1.15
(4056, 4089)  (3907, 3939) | 1.11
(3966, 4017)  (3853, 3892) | 0.97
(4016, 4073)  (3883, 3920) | 1.11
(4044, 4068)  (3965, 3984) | 1.09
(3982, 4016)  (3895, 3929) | 1.10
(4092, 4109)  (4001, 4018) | 1.08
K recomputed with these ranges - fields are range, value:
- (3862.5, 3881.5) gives 27.7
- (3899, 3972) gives 22.6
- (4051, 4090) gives 23.1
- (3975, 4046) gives 23.6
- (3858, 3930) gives 24.2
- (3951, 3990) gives 22.4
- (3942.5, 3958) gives 21.4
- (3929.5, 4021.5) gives 22.8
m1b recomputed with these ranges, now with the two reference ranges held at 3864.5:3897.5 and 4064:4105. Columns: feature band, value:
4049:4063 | 0.9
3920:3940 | 2.7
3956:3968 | 1.5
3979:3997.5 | 1.1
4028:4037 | 0.9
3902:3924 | 1.2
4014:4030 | -0.1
